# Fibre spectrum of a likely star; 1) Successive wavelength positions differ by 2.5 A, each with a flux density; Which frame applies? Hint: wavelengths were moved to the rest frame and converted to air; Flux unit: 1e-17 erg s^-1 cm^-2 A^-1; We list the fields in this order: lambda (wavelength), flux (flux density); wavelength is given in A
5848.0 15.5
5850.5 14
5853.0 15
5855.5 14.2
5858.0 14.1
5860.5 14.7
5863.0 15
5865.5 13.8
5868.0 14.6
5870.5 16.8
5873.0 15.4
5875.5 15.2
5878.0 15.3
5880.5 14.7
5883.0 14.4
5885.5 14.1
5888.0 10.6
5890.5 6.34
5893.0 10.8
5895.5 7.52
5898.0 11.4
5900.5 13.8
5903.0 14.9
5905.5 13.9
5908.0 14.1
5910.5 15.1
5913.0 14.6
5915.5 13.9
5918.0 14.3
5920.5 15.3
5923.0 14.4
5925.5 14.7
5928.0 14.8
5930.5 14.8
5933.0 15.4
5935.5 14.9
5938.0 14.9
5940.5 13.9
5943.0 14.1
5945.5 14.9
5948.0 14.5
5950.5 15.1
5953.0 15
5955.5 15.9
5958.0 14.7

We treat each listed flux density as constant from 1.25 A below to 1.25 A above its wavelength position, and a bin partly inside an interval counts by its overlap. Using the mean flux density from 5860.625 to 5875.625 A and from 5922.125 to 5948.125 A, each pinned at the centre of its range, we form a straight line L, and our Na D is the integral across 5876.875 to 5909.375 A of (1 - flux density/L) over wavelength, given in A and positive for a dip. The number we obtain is 5.4 A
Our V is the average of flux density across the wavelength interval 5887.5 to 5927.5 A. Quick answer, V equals 12.9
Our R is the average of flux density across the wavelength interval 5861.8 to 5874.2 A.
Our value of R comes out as 15.1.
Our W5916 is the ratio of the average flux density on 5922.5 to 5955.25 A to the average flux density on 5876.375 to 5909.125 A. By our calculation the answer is 1.18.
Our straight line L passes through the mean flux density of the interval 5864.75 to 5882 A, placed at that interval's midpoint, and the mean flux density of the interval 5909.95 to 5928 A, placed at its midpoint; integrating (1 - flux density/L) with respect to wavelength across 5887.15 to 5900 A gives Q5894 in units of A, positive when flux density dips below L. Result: 4.6 A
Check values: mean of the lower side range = 15.1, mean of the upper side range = 14.6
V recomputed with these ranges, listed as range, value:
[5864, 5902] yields 13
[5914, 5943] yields 14.6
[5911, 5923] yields 14.5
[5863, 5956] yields 14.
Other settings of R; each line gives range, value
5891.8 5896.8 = 9.17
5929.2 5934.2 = 15.1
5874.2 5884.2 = 14.9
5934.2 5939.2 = 14.9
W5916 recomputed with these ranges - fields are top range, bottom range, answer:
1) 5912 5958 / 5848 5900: 1.10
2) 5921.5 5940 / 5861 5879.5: 0.98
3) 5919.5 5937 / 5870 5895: 1.14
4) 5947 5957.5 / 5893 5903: 1.33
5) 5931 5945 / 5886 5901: 1.45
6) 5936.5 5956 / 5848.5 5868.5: 1.02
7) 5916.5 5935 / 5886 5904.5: 1.35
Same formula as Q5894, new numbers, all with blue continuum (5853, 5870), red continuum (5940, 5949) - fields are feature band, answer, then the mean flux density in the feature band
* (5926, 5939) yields -0.5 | 14.9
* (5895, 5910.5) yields 1.5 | 13.1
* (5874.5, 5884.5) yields -0.2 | 14.9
